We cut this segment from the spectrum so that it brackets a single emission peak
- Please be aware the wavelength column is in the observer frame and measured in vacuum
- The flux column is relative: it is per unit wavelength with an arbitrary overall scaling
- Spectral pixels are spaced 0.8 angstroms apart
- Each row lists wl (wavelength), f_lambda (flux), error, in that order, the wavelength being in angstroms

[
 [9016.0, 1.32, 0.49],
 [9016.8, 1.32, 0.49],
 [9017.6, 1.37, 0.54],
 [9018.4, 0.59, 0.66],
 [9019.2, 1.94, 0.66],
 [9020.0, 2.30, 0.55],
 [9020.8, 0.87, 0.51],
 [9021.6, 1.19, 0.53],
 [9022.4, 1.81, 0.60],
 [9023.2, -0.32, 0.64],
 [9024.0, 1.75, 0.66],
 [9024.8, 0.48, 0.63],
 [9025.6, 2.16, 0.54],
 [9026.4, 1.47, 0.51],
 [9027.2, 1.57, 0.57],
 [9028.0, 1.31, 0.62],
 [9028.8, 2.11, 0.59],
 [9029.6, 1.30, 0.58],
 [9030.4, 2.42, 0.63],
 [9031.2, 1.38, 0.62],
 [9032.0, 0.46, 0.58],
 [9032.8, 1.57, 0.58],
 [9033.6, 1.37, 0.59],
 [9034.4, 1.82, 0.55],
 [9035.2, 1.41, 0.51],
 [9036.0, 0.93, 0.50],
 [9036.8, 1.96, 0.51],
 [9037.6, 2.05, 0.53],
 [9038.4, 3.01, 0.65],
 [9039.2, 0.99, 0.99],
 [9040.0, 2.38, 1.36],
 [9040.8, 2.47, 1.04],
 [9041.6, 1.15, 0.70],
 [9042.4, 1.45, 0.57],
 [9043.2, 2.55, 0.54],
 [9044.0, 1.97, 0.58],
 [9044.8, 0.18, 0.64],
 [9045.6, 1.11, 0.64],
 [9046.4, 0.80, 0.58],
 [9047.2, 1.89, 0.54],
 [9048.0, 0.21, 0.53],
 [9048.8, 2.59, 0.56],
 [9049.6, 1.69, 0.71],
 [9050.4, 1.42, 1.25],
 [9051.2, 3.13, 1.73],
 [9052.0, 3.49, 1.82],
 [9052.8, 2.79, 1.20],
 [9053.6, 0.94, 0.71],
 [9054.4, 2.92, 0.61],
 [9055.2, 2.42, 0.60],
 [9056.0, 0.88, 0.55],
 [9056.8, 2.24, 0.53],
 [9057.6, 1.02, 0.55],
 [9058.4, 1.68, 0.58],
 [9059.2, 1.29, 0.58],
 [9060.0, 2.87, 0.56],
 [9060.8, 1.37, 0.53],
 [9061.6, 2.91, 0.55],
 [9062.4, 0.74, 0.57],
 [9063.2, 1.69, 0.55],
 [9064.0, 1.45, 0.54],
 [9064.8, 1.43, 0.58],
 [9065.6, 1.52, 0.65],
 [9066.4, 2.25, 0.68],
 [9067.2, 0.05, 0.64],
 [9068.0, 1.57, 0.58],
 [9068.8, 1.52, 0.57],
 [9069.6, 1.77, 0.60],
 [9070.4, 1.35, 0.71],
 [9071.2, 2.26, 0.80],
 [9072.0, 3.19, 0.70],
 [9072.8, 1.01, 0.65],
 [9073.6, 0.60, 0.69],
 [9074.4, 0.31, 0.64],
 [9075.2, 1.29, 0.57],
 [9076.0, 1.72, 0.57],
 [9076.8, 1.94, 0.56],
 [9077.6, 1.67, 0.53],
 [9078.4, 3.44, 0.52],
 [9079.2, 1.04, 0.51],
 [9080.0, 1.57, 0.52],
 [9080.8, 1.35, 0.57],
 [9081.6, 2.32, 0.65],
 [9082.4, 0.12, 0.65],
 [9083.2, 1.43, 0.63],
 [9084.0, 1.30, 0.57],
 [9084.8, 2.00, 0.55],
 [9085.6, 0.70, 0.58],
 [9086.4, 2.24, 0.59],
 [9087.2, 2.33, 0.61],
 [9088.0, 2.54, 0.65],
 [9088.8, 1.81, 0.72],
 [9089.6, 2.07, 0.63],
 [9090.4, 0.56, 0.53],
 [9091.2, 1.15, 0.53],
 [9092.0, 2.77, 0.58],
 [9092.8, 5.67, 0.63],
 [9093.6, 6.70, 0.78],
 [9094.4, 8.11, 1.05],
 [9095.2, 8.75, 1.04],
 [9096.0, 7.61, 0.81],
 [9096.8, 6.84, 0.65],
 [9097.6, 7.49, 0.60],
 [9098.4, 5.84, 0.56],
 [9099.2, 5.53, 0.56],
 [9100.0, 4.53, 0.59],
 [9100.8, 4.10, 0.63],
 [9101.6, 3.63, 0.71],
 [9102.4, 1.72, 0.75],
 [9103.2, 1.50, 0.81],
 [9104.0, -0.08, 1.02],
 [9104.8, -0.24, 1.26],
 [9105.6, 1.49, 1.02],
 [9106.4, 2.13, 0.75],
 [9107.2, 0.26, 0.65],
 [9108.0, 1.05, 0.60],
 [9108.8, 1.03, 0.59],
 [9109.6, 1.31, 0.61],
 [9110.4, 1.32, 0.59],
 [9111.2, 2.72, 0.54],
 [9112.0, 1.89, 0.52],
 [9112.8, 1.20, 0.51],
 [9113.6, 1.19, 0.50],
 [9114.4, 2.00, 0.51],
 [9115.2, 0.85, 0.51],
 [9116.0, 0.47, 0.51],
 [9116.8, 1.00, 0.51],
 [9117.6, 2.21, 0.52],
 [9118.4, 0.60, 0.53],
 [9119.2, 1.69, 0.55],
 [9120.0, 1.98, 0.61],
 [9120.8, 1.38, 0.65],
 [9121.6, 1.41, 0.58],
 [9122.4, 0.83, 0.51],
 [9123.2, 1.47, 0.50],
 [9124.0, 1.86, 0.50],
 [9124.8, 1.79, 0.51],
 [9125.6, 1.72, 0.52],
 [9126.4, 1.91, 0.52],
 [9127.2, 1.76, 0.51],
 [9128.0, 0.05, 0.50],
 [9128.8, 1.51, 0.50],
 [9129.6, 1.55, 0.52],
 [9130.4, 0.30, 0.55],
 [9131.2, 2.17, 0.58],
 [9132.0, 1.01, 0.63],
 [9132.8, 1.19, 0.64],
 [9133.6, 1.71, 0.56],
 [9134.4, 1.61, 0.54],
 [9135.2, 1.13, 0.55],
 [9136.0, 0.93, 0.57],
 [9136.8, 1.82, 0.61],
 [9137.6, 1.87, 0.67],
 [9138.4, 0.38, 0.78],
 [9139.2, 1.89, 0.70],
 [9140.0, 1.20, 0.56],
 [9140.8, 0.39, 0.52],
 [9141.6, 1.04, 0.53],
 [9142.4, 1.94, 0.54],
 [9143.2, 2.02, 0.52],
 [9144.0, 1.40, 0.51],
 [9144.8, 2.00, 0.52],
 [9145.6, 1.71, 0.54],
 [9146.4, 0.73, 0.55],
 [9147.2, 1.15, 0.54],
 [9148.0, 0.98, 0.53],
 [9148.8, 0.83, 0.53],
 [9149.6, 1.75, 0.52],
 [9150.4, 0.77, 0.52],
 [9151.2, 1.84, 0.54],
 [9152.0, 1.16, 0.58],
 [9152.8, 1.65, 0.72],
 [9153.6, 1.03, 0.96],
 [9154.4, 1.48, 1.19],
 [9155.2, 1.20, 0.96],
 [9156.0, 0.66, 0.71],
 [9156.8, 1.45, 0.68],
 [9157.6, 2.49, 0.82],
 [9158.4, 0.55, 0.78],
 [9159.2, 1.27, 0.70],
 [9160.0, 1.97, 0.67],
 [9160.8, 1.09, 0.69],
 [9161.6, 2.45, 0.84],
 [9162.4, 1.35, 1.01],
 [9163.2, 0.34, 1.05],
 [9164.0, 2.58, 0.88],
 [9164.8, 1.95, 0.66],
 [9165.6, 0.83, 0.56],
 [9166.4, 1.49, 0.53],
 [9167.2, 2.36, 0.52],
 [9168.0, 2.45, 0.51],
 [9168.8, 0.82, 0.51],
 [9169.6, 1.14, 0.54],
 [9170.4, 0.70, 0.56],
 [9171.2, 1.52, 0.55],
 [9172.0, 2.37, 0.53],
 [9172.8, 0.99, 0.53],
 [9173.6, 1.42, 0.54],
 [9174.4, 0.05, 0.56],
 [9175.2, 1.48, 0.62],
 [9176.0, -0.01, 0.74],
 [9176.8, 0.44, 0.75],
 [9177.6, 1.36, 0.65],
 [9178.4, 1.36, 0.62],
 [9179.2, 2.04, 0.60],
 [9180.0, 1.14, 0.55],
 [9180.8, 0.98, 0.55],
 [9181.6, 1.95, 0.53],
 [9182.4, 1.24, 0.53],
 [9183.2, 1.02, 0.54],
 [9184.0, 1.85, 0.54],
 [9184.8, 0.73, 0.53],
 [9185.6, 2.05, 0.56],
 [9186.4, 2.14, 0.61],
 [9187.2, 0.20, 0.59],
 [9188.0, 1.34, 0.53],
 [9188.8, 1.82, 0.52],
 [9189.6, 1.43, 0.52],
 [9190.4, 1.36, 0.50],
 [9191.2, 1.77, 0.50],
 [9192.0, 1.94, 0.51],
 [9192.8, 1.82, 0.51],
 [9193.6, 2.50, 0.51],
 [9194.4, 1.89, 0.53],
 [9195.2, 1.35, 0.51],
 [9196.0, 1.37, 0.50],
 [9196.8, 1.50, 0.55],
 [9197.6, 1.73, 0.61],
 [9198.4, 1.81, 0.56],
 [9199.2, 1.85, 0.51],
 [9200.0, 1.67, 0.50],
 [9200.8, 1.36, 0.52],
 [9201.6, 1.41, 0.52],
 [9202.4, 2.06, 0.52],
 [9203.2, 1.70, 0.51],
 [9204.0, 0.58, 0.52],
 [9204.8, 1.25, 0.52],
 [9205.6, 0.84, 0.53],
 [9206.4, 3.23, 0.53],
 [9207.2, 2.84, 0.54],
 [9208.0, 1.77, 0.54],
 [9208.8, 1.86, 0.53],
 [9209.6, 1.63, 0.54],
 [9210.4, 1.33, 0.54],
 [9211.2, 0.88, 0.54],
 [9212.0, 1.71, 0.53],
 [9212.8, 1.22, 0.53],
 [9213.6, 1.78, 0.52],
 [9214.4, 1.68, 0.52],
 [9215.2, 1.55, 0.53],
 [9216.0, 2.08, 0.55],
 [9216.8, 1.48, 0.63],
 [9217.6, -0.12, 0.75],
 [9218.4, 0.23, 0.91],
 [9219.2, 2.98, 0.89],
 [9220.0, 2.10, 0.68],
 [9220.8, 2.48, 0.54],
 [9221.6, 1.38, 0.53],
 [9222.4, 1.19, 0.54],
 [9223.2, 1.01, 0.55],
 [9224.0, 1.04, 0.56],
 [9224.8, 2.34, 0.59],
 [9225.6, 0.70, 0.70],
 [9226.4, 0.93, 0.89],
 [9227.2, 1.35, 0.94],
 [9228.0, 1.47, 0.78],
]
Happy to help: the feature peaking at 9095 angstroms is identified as [O III] 5007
